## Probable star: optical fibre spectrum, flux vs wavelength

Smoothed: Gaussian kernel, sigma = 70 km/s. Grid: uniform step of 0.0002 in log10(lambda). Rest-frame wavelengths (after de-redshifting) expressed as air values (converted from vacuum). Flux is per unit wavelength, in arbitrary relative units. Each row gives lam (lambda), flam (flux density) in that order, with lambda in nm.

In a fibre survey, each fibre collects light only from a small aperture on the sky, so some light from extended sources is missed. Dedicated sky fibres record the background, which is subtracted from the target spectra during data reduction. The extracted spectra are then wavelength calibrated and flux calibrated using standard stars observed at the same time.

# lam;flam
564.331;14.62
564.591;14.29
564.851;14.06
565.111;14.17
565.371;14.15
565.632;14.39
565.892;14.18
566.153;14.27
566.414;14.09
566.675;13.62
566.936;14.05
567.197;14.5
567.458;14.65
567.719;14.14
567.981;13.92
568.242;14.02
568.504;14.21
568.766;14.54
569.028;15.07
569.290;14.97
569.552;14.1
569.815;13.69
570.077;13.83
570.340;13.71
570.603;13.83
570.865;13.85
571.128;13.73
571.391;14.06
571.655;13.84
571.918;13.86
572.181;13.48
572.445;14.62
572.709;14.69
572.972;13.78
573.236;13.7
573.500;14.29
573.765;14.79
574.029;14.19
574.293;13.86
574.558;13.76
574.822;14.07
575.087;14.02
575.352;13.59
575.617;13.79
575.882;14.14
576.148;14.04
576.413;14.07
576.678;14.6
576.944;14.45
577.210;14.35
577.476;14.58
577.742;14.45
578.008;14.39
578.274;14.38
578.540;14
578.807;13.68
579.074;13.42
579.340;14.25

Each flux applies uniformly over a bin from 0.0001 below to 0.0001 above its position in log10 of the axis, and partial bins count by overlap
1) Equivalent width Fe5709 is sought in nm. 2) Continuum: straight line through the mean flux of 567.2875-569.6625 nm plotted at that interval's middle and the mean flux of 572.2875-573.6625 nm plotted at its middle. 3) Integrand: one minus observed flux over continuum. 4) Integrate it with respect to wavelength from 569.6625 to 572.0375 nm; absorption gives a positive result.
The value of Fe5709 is 0.08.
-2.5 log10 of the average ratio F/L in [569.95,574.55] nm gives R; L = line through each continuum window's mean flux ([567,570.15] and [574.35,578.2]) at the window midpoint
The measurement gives 0.018 mag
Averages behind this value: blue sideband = 14.3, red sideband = 14.2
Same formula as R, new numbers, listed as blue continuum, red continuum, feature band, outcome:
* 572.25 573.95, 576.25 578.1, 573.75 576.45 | 0.03 mag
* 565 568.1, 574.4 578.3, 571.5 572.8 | 0.01 mag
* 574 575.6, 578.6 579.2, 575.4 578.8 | -0.04 mag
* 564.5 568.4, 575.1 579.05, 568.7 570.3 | -0.01 mag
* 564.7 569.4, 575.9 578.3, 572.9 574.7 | 0.02 mag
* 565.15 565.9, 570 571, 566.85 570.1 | -0.02 mag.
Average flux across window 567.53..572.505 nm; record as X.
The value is 14.1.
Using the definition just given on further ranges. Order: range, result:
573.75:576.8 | 14.1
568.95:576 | 14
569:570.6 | 14.1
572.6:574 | 14.2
